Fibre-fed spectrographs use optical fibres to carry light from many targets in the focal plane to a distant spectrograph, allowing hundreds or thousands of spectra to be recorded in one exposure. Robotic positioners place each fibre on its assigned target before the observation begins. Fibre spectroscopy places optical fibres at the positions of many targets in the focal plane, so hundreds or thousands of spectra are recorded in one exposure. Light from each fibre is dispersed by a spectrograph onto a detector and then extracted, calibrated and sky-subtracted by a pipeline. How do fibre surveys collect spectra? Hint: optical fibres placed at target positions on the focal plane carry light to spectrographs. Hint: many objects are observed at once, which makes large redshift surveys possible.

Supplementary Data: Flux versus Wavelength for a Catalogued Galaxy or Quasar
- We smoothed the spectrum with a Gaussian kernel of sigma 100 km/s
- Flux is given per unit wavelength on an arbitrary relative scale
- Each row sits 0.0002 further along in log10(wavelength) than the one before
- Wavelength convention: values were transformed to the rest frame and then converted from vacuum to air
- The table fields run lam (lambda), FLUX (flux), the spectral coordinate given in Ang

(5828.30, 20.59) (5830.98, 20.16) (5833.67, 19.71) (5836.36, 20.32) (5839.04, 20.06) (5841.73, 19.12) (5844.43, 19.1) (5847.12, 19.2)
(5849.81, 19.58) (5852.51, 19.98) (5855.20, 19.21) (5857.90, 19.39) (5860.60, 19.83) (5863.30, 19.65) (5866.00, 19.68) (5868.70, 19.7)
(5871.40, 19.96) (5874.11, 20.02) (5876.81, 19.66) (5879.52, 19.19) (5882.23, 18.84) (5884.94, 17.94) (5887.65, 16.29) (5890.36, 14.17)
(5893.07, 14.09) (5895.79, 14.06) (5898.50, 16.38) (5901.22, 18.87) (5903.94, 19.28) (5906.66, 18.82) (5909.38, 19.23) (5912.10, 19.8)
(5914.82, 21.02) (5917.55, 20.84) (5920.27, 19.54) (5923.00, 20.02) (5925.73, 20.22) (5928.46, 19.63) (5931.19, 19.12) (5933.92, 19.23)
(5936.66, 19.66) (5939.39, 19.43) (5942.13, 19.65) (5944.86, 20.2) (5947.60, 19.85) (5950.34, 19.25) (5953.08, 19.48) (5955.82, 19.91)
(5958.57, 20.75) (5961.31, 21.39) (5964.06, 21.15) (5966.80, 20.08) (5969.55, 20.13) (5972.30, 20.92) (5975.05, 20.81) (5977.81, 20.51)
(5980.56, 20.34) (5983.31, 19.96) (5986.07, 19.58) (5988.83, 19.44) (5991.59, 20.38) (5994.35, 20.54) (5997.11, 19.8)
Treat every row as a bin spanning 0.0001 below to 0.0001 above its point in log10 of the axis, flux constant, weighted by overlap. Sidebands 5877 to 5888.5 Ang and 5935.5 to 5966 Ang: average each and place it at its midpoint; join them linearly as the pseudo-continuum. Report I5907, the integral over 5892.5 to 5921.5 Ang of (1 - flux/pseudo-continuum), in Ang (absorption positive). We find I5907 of 0.7 Ang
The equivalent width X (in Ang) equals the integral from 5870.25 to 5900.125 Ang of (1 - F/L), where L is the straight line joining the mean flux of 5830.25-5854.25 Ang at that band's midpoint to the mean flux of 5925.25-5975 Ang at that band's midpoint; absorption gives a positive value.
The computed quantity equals 3.75 Ang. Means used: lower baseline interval 19.7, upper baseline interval 20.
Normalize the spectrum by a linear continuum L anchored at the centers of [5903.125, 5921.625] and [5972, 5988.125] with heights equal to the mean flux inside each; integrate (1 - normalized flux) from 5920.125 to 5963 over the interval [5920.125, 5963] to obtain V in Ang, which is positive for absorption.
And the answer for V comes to 0.3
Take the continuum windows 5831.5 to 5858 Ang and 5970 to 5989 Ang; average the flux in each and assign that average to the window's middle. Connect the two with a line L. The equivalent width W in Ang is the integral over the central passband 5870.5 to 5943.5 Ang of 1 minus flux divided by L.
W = 4.4 Ang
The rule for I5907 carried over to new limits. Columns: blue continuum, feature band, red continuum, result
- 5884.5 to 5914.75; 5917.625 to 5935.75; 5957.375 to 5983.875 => -1.11 Ang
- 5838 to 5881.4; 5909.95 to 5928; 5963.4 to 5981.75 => -0.08 Ang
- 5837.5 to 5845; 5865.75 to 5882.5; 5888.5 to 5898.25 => -3.38 Ang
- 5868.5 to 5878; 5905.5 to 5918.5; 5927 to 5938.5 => -0.24 Ang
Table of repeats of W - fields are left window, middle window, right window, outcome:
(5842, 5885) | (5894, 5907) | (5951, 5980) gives 1.7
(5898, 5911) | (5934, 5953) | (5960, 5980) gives 0.2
